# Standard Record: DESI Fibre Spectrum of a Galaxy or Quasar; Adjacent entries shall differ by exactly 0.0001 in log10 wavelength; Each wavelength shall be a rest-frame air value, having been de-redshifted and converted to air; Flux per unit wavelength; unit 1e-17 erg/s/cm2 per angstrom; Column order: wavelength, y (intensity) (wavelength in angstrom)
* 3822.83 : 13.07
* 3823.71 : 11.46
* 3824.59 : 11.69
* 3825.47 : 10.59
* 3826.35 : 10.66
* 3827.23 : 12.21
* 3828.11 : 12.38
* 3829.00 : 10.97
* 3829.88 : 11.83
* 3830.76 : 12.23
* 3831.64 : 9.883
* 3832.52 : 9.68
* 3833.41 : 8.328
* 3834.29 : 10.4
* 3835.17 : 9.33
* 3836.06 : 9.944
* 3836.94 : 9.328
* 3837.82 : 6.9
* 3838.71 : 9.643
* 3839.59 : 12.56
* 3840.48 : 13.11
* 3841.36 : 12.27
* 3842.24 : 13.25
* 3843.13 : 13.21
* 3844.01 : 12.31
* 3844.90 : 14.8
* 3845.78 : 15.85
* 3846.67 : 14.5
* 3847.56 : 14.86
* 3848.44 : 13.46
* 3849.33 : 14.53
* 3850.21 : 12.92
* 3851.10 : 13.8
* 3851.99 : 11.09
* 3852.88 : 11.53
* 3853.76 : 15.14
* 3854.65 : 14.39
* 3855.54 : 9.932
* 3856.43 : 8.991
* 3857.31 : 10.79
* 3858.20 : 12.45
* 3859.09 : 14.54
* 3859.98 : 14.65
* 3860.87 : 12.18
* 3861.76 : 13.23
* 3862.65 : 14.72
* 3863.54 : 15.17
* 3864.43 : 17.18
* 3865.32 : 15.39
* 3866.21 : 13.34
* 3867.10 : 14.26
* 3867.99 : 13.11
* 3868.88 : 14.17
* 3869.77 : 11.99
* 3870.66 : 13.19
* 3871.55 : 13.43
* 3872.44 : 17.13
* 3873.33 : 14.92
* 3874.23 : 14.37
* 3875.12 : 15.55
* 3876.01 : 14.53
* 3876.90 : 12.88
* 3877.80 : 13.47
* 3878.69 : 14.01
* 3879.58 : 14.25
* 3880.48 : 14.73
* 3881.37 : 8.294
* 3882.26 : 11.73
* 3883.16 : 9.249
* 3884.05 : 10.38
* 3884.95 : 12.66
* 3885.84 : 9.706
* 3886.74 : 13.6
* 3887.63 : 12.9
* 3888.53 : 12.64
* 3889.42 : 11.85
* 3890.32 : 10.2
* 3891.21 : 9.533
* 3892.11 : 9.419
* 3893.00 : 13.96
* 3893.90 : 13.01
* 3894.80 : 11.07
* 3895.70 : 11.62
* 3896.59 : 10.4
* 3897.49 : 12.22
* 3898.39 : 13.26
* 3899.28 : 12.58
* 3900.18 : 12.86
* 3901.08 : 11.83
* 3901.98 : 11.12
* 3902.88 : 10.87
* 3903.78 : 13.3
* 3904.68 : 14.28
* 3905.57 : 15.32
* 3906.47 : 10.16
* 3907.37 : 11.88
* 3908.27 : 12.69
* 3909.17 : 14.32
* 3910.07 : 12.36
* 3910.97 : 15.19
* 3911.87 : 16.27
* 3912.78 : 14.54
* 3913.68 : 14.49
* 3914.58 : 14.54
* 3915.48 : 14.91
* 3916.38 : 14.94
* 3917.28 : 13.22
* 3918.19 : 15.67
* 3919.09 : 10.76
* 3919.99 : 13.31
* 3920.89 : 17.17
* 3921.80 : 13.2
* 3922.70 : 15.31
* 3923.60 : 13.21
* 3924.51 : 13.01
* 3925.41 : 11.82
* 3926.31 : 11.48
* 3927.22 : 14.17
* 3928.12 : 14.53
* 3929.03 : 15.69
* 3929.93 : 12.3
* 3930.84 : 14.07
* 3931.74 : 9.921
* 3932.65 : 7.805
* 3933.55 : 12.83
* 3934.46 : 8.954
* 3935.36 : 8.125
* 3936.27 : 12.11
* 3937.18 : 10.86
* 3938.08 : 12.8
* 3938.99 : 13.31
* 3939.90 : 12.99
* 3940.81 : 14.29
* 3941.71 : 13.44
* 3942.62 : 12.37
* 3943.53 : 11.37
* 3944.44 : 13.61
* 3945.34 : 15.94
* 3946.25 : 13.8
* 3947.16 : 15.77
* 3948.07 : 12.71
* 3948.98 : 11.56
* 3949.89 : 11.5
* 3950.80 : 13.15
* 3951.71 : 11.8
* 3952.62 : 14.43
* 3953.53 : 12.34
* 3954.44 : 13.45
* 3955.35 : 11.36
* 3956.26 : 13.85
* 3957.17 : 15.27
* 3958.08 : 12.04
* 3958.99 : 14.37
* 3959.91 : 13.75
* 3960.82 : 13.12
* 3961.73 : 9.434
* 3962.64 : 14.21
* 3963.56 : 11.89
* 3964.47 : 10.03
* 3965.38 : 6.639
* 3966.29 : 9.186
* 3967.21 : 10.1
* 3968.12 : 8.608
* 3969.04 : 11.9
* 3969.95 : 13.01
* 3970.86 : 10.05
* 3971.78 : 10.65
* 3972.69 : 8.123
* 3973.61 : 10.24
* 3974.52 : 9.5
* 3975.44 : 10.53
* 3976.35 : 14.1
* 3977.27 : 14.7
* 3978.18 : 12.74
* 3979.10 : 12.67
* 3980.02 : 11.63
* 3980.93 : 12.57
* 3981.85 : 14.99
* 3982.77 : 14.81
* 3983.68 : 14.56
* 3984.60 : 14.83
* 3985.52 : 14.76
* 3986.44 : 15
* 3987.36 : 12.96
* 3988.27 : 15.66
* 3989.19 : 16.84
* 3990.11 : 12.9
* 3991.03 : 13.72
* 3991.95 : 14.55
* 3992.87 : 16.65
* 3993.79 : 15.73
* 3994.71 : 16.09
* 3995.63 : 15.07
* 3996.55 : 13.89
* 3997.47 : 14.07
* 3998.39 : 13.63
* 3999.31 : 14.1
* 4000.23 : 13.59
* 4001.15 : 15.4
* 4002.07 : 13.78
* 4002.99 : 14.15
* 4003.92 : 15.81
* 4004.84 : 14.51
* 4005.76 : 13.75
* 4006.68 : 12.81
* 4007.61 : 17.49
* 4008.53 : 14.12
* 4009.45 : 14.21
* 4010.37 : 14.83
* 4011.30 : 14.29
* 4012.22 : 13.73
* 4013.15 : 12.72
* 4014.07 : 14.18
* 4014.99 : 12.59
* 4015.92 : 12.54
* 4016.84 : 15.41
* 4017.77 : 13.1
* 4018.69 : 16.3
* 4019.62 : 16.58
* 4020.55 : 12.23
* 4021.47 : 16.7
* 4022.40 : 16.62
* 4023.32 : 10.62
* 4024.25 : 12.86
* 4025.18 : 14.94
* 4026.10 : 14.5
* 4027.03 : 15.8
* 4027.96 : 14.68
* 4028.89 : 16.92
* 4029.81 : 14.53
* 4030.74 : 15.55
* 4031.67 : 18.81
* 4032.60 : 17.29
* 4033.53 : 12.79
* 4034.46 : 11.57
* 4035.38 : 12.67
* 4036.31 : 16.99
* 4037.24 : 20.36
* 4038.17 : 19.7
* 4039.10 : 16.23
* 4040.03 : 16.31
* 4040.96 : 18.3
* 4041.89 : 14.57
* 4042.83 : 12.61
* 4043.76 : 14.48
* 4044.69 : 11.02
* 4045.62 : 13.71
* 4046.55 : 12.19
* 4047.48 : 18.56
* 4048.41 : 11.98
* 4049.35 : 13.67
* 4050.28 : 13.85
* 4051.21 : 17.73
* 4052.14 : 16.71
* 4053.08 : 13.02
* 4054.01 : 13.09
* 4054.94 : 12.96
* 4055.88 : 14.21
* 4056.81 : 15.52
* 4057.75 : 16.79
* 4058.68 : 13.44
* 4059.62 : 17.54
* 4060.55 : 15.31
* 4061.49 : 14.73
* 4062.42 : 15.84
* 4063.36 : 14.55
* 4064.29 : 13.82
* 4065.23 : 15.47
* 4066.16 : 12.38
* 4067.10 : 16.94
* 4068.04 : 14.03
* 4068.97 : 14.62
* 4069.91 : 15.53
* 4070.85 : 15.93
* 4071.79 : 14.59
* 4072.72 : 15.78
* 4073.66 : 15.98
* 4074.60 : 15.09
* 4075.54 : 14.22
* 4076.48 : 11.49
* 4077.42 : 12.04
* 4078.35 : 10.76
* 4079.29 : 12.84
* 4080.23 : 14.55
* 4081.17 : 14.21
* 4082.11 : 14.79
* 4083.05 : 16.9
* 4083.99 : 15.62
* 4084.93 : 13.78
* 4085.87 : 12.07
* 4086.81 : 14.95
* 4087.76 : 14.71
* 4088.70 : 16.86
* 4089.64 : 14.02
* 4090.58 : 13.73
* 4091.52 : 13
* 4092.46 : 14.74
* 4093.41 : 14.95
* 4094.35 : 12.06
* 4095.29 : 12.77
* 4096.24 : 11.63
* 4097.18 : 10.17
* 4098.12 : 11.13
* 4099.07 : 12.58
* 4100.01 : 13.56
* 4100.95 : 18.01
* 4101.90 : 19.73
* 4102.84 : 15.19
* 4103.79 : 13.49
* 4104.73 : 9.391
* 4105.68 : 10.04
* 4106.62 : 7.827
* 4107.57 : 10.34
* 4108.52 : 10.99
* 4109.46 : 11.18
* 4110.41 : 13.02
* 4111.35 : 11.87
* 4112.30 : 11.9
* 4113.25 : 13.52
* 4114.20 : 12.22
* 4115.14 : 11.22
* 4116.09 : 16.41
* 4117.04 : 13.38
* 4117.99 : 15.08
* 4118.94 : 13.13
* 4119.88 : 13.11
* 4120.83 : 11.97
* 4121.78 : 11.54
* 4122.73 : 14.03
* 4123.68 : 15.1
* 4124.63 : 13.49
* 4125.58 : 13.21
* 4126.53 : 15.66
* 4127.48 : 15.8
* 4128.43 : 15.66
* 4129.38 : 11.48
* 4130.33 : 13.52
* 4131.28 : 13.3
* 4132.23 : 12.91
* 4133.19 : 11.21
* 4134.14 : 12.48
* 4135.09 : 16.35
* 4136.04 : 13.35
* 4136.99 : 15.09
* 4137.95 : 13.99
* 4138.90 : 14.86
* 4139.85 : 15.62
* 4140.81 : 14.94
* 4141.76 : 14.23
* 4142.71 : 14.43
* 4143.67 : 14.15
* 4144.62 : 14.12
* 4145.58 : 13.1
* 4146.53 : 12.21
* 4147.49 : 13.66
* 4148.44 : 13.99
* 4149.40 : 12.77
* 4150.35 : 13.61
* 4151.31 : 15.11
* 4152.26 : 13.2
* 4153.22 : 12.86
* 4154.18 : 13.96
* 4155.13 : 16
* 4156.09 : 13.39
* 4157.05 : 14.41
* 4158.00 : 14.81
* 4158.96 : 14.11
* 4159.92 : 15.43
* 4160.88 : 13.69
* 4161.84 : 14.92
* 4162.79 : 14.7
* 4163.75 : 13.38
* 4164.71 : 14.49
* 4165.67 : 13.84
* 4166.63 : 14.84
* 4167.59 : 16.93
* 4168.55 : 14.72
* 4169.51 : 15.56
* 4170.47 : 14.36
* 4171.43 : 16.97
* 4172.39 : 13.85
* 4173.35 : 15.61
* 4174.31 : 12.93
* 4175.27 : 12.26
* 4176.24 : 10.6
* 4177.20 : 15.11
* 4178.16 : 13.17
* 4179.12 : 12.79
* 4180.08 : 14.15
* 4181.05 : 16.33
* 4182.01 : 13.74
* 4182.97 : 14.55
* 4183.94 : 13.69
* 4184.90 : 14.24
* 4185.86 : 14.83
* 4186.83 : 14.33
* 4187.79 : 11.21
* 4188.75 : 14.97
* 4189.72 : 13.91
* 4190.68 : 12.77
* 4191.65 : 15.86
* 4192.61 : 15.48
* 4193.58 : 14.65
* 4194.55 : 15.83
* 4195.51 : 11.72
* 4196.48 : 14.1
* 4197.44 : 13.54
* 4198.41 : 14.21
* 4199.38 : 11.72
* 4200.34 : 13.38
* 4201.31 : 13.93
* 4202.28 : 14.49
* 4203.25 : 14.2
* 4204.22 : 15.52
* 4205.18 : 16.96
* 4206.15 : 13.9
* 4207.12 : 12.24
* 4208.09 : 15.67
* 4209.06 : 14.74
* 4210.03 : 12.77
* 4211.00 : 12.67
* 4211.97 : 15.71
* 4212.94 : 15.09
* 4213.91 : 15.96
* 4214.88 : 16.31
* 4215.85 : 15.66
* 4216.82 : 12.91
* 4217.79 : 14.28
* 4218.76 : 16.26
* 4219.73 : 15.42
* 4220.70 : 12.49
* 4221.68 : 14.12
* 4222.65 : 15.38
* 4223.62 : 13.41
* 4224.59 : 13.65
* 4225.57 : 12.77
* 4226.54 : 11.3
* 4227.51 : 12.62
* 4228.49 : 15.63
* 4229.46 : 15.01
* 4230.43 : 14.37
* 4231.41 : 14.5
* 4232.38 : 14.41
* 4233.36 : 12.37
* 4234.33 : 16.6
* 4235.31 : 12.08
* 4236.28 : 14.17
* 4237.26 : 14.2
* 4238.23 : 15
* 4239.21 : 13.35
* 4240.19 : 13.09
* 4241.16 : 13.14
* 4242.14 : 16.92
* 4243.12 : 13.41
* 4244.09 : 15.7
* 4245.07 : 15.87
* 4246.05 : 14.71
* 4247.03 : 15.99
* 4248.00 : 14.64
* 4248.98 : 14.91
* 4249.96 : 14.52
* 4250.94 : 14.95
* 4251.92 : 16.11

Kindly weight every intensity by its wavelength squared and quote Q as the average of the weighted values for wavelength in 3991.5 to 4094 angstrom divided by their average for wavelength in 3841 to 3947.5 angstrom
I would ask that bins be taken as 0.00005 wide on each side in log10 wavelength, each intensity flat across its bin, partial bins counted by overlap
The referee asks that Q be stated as 1.2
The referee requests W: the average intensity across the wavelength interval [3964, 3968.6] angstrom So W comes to 8.93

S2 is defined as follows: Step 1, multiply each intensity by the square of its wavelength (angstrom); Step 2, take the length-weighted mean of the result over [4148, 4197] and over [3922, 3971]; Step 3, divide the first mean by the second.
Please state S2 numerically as 1.29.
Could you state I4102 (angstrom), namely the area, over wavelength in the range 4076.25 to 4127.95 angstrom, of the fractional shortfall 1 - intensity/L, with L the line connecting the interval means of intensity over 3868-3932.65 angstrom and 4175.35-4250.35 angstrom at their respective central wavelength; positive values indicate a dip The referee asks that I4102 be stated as 1.75 angstrom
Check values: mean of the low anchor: 13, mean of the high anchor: 14.2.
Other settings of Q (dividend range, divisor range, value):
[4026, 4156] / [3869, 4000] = 1.18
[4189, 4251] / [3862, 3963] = 1.28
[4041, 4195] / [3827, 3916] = 1.25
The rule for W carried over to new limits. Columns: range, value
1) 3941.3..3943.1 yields 12.8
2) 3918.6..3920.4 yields 12.1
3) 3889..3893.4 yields 11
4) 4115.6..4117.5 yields 14.8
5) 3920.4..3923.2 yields 15.2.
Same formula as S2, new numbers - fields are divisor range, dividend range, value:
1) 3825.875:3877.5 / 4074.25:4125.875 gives 1.18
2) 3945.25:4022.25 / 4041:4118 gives 1.09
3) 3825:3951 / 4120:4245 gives 1.29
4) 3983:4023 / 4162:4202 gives 1.06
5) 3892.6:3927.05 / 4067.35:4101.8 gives 1.16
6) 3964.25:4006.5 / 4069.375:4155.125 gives 1.10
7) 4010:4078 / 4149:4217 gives 1.03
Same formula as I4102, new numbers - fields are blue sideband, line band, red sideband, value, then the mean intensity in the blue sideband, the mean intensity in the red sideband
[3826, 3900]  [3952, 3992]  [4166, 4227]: 1.6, 12.5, 14.2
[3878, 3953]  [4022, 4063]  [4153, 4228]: -5.0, 12.7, 14.2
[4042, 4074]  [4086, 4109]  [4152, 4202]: 2.1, 14.7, 14.2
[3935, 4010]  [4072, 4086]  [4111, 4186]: -0.5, 13.1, 14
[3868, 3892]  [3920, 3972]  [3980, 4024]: 4.6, 12.7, 14.4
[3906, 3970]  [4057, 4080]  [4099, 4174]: -1.9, 12.7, 13.8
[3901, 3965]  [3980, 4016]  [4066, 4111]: -3.1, 13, 13.6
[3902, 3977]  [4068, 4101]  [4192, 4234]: -1.2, 12.6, 14.2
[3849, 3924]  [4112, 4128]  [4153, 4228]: 0.4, 13.1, 14.2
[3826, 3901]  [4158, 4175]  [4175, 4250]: -0.9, 12.5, 14.2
